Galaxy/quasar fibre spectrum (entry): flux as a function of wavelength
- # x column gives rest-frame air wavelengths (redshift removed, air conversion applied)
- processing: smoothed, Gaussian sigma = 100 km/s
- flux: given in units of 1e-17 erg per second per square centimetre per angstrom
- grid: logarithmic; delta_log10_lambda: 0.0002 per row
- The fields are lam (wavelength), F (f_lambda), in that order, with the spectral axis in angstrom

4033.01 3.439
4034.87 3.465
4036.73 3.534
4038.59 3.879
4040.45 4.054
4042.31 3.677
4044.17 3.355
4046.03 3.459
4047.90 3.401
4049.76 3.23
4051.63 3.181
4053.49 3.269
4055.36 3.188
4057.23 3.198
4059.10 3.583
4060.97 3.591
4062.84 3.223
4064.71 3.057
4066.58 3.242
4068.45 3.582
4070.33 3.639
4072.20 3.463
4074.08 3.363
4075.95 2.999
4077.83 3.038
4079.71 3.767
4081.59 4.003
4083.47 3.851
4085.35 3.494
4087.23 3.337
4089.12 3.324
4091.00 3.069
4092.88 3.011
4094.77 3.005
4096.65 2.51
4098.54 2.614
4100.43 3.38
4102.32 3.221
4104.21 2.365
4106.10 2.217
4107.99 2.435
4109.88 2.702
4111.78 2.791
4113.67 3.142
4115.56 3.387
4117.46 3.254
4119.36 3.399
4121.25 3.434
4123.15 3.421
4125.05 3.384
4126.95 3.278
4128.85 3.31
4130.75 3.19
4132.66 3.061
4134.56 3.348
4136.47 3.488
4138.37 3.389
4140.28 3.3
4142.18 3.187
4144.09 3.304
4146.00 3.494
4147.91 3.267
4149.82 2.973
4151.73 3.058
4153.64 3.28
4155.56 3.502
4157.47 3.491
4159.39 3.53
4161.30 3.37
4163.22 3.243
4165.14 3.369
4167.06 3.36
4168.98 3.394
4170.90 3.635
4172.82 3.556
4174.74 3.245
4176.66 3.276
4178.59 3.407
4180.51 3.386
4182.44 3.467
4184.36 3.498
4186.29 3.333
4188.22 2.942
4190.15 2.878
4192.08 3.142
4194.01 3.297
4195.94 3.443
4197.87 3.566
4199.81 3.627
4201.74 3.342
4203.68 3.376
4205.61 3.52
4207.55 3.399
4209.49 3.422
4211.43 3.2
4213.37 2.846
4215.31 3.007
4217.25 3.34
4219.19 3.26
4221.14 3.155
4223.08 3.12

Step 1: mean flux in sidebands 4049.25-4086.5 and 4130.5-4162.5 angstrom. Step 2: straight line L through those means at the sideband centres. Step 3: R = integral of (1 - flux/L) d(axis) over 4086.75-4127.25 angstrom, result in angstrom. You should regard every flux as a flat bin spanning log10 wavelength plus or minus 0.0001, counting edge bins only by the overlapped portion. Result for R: 4.0 angstrom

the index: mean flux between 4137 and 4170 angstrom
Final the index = 3.33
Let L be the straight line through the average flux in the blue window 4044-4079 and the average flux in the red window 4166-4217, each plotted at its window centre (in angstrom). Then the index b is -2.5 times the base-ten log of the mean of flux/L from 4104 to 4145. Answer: 0.06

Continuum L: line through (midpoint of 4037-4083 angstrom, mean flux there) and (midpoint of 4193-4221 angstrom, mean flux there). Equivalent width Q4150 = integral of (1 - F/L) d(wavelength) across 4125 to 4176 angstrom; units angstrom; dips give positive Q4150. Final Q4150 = 0.56 angstrom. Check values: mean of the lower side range 3.44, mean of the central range 3.33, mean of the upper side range 3.33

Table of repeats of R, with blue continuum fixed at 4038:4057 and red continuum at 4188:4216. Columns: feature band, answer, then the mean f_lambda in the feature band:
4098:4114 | 3.0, 2.75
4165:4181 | -0.5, 3.41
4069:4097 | 0.6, 3.35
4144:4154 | 0.4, 3.22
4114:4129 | 0.1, 3.35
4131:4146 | 0.2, 3.3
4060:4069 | 0.3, 3.33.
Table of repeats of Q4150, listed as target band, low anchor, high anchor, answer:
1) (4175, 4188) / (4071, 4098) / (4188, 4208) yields -0.1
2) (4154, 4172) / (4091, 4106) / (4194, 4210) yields -1.1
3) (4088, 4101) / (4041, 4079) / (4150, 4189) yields 1.4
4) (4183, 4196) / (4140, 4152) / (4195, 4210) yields 0.8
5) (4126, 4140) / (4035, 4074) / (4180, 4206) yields 0.4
